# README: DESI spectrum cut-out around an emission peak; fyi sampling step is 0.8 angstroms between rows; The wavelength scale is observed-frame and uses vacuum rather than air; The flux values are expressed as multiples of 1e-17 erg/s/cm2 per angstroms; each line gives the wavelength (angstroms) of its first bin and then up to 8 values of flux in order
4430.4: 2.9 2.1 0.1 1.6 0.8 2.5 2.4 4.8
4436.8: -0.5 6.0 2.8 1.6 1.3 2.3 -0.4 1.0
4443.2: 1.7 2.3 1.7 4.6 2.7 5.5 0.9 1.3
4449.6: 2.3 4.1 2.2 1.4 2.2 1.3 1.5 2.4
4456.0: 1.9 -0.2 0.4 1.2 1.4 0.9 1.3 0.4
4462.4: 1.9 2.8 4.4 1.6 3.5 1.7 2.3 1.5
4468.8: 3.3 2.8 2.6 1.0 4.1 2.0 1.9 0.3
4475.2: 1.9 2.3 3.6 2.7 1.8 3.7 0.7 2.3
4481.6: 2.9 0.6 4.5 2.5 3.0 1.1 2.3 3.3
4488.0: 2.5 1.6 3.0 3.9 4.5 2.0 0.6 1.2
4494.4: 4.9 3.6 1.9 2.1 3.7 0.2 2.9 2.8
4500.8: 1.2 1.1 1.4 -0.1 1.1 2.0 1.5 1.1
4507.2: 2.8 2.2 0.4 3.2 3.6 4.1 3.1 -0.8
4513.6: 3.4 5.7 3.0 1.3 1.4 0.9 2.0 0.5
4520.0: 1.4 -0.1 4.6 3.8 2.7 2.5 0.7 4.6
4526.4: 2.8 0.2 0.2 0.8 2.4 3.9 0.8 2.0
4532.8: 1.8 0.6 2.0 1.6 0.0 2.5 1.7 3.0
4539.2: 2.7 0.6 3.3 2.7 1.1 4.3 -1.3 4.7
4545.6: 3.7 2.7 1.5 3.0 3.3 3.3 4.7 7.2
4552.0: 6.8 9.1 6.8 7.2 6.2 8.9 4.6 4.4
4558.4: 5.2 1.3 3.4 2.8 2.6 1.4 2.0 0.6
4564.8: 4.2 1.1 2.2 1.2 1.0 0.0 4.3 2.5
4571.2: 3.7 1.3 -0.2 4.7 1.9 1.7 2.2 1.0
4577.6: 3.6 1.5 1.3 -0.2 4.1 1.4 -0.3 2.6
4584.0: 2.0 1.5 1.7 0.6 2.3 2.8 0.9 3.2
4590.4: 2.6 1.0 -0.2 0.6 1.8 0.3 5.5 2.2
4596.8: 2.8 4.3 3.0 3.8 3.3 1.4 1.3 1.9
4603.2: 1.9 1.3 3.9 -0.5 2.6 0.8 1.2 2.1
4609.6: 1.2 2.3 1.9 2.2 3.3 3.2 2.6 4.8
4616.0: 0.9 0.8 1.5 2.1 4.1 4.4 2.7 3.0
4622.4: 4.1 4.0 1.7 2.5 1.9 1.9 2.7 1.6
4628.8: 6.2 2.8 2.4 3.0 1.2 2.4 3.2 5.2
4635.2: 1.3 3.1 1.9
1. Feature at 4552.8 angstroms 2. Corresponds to [O II] 3727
